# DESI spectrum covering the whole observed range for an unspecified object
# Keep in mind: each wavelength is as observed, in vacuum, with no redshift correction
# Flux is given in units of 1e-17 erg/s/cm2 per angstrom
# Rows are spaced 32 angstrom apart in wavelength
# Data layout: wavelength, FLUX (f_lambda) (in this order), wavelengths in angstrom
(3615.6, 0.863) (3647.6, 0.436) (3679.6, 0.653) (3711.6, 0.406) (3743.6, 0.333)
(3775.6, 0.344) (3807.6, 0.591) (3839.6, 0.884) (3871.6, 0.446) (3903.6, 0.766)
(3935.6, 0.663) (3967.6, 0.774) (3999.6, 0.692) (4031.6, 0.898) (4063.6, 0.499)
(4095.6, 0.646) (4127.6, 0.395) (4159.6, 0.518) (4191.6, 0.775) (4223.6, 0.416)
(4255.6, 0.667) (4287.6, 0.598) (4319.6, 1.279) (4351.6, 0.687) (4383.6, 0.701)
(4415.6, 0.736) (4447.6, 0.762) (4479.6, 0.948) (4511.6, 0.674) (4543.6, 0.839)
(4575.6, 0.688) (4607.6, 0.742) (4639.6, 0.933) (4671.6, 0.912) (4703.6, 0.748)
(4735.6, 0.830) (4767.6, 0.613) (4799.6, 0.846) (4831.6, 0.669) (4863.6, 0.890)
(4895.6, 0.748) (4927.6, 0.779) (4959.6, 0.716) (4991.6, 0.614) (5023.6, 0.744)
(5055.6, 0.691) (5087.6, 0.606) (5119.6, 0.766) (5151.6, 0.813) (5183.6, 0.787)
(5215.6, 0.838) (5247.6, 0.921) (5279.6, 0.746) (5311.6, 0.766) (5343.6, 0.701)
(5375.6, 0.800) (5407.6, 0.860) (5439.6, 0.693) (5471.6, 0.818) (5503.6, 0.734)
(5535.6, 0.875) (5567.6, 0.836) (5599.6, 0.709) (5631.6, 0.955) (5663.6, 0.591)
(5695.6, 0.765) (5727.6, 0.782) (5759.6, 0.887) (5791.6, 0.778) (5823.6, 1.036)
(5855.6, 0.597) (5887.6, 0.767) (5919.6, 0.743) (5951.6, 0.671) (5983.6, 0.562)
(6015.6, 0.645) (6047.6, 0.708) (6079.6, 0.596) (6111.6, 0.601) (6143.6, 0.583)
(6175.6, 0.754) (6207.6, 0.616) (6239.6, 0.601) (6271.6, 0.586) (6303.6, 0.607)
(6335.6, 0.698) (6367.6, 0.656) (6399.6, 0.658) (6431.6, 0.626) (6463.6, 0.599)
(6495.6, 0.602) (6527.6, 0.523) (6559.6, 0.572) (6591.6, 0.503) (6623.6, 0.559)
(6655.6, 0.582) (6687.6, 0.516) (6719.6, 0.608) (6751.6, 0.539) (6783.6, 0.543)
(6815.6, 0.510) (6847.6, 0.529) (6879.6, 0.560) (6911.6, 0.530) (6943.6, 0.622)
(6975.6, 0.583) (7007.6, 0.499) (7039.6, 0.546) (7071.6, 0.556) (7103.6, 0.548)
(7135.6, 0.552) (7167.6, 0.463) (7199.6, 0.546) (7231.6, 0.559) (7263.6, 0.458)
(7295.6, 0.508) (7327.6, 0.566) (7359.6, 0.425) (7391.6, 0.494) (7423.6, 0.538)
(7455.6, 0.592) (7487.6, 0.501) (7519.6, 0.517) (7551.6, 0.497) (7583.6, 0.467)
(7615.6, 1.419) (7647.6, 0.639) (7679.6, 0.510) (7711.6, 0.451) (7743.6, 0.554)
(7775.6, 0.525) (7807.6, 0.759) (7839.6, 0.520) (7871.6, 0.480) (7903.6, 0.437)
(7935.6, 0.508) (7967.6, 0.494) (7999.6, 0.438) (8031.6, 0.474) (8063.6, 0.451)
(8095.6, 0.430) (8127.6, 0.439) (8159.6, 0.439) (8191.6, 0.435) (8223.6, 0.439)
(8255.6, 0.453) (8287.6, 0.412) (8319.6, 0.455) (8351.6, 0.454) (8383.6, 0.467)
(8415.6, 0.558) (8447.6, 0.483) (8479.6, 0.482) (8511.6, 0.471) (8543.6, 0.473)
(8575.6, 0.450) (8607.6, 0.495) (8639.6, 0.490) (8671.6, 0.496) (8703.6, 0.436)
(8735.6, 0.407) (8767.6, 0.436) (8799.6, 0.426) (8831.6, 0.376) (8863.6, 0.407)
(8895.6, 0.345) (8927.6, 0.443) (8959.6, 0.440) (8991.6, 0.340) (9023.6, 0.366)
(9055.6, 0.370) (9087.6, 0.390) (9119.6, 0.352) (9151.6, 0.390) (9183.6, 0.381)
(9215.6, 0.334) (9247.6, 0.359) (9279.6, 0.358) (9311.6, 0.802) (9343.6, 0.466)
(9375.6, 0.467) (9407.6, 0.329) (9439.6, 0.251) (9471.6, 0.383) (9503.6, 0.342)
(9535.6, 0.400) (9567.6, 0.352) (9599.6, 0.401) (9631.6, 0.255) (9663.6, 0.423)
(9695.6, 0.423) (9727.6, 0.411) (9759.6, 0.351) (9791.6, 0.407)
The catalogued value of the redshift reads 0.161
